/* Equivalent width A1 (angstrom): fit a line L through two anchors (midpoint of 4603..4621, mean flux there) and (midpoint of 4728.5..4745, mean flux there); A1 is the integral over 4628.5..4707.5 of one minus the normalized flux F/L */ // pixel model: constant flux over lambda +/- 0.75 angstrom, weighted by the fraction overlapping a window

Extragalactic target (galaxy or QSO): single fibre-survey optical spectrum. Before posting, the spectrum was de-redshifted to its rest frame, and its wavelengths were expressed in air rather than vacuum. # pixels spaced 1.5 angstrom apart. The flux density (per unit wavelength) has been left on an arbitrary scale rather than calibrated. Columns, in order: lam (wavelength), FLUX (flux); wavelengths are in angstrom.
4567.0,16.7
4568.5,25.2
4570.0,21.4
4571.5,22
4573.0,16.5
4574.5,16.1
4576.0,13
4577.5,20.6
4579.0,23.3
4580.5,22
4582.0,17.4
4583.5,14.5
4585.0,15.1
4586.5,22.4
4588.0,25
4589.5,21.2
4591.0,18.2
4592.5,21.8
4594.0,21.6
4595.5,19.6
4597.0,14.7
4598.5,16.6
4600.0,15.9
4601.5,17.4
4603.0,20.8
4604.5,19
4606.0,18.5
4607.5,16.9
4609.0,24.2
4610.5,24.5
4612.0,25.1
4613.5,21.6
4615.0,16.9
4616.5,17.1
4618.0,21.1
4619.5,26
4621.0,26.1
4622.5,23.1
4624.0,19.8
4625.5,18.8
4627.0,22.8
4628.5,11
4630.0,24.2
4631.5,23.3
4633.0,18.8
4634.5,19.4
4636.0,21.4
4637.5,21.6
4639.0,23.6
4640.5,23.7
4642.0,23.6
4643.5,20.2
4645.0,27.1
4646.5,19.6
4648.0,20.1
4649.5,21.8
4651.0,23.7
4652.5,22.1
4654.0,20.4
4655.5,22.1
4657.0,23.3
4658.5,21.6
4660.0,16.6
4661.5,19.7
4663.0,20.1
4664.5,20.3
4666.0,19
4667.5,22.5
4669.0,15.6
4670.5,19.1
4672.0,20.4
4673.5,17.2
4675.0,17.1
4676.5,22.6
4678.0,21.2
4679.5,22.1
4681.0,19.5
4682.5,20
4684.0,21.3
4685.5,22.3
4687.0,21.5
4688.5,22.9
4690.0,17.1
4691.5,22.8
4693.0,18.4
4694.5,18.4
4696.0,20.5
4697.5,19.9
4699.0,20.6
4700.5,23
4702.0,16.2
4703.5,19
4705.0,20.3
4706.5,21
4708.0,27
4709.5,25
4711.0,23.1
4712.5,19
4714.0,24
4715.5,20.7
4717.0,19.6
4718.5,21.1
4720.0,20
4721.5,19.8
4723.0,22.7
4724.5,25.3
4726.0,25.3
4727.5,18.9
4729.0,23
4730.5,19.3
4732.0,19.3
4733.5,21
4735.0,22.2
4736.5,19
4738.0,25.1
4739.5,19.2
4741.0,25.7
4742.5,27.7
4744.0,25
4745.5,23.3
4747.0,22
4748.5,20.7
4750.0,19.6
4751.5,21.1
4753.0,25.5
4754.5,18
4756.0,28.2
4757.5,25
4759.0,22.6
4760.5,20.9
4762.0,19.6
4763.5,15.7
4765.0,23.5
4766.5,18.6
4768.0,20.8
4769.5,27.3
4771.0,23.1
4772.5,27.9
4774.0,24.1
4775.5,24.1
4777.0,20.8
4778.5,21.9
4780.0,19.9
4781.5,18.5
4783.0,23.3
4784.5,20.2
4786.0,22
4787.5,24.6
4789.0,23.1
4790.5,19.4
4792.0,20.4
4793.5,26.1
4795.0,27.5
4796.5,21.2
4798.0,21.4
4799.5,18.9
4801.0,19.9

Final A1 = 3.8 angstrom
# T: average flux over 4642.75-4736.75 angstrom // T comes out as 20.9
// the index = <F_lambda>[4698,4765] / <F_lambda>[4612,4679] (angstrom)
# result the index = 1.04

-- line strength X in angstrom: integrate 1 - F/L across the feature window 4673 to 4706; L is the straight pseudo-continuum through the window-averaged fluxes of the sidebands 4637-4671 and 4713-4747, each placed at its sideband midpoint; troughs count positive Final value 2.2 angstrom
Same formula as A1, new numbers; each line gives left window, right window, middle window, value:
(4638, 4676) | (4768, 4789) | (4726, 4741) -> 0.57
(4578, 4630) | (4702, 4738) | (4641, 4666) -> -0.81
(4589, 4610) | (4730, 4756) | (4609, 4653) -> -4.34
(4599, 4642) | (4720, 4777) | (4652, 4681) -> 1.71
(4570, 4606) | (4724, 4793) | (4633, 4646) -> -1.54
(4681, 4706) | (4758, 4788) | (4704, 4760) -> -3.19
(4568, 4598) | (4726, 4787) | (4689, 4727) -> 0.40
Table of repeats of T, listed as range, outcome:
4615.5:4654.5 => 21.5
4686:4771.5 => 21.7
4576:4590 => 19.8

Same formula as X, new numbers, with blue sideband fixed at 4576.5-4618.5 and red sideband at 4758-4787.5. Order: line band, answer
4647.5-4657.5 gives -0.8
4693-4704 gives 0.7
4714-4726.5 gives -0.4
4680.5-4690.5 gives 0.0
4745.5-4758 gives -0.5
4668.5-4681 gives 0.7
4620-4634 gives -0.6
